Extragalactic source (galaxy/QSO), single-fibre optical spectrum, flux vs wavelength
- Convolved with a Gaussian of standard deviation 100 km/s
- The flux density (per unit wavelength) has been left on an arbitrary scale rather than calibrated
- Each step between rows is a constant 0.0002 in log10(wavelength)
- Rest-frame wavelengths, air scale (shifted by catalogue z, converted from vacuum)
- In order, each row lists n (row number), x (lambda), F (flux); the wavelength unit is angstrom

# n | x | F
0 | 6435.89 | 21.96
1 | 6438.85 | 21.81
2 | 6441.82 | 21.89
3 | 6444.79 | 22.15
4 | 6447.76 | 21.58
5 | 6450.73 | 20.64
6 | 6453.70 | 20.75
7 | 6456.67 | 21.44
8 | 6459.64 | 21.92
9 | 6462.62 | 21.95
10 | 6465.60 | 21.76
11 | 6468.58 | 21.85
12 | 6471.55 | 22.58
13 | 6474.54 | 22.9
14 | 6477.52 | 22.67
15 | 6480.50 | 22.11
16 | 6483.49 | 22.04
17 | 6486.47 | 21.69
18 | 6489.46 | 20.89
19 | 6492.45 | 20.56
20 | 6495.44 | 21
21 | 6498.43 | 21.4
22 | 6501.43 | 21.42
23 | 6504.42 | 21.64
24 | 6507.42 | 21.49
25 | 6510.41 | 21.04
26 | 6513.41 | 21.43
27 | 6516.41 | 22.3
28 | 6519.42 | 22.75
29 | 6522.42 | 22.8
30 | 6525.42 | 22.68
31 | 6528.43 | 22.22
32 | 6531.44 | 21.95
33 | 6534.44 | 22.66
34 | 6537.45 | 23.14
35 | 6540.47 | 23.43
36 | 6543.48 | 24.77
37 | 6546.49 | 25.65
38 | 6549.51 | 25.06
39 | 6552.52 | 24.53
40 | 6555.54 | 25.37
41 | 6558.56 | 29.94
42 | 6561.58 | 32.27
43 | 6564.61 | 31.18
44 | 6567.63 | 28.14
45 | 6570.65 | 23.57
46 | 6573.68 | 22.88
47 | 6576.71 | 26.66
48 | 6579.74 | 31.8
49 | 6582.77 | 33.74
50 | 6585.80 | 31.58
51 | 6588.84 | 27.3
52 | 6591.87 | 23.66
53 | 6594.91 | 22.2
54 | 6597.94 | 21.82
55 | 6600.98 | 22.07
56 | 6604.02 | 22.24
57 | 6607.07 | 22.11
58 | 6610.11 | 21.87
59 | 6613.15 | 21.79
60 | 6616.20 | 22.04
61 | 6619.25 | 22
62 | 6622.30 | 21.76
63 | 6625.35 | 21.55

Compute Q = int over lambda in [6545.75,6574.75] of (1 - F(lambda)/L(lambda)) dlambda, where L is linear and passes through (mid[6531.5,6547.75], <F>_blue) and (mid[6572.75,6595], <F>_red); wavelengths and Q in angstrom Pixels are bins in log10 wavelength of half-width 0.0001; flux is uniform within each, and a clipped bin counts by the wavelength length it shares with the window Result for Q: -1.4 angstrom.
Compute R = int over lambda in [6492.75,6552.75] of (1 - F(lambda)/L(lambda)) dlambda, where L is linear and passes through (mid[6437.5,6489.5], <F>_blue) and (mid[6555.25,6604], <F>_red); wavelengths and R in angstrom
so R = 4.7 angstrom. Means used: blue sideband 21.8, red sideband 27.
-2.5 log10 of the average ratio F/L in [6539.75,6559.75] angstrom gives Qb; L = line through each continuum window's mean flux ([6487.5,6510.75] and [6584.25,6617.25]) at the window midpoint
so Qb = -0.144 mag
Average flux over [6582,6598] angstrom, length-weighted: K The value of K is 26.8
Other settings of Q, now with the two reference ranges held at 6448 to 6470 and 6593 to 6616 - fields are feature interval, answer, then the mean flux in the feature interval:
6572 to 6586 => -4.53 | 29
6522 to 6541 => -0.78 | 22.7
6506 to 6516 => 0.12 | 21.4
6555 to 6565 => -3.69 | 29.9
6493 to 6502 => 0.18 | 21.2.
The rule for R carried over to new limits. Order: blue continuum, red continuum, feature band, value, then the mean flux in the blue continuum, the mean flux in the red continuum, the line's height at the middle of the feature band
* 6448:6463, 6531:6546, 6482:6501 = 0.83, 21.3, 23.5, 22.2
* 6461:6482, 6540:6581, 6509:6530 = 2.17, 22.2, 26.9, 24.7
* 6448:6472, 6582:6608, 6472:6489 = -0.09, 21.6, 25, 22.1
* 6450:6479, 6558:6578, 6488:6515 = 3.10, 21.9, 27.7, 24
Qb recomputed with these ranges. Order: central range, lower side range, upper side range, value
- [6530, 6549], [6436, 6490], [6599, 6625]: -0.09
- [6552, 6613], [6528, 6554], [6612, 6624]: -0.15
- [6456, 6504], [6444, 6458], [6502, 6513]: -0.02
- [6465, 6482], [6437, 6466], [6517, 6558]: -0.01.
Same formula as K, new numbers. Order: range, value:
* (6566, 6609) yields 25.7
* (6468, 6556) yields 22.5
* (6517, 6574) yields 25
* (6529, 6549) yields 23.6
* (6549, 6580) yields 27.3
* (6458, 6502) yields 21.8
